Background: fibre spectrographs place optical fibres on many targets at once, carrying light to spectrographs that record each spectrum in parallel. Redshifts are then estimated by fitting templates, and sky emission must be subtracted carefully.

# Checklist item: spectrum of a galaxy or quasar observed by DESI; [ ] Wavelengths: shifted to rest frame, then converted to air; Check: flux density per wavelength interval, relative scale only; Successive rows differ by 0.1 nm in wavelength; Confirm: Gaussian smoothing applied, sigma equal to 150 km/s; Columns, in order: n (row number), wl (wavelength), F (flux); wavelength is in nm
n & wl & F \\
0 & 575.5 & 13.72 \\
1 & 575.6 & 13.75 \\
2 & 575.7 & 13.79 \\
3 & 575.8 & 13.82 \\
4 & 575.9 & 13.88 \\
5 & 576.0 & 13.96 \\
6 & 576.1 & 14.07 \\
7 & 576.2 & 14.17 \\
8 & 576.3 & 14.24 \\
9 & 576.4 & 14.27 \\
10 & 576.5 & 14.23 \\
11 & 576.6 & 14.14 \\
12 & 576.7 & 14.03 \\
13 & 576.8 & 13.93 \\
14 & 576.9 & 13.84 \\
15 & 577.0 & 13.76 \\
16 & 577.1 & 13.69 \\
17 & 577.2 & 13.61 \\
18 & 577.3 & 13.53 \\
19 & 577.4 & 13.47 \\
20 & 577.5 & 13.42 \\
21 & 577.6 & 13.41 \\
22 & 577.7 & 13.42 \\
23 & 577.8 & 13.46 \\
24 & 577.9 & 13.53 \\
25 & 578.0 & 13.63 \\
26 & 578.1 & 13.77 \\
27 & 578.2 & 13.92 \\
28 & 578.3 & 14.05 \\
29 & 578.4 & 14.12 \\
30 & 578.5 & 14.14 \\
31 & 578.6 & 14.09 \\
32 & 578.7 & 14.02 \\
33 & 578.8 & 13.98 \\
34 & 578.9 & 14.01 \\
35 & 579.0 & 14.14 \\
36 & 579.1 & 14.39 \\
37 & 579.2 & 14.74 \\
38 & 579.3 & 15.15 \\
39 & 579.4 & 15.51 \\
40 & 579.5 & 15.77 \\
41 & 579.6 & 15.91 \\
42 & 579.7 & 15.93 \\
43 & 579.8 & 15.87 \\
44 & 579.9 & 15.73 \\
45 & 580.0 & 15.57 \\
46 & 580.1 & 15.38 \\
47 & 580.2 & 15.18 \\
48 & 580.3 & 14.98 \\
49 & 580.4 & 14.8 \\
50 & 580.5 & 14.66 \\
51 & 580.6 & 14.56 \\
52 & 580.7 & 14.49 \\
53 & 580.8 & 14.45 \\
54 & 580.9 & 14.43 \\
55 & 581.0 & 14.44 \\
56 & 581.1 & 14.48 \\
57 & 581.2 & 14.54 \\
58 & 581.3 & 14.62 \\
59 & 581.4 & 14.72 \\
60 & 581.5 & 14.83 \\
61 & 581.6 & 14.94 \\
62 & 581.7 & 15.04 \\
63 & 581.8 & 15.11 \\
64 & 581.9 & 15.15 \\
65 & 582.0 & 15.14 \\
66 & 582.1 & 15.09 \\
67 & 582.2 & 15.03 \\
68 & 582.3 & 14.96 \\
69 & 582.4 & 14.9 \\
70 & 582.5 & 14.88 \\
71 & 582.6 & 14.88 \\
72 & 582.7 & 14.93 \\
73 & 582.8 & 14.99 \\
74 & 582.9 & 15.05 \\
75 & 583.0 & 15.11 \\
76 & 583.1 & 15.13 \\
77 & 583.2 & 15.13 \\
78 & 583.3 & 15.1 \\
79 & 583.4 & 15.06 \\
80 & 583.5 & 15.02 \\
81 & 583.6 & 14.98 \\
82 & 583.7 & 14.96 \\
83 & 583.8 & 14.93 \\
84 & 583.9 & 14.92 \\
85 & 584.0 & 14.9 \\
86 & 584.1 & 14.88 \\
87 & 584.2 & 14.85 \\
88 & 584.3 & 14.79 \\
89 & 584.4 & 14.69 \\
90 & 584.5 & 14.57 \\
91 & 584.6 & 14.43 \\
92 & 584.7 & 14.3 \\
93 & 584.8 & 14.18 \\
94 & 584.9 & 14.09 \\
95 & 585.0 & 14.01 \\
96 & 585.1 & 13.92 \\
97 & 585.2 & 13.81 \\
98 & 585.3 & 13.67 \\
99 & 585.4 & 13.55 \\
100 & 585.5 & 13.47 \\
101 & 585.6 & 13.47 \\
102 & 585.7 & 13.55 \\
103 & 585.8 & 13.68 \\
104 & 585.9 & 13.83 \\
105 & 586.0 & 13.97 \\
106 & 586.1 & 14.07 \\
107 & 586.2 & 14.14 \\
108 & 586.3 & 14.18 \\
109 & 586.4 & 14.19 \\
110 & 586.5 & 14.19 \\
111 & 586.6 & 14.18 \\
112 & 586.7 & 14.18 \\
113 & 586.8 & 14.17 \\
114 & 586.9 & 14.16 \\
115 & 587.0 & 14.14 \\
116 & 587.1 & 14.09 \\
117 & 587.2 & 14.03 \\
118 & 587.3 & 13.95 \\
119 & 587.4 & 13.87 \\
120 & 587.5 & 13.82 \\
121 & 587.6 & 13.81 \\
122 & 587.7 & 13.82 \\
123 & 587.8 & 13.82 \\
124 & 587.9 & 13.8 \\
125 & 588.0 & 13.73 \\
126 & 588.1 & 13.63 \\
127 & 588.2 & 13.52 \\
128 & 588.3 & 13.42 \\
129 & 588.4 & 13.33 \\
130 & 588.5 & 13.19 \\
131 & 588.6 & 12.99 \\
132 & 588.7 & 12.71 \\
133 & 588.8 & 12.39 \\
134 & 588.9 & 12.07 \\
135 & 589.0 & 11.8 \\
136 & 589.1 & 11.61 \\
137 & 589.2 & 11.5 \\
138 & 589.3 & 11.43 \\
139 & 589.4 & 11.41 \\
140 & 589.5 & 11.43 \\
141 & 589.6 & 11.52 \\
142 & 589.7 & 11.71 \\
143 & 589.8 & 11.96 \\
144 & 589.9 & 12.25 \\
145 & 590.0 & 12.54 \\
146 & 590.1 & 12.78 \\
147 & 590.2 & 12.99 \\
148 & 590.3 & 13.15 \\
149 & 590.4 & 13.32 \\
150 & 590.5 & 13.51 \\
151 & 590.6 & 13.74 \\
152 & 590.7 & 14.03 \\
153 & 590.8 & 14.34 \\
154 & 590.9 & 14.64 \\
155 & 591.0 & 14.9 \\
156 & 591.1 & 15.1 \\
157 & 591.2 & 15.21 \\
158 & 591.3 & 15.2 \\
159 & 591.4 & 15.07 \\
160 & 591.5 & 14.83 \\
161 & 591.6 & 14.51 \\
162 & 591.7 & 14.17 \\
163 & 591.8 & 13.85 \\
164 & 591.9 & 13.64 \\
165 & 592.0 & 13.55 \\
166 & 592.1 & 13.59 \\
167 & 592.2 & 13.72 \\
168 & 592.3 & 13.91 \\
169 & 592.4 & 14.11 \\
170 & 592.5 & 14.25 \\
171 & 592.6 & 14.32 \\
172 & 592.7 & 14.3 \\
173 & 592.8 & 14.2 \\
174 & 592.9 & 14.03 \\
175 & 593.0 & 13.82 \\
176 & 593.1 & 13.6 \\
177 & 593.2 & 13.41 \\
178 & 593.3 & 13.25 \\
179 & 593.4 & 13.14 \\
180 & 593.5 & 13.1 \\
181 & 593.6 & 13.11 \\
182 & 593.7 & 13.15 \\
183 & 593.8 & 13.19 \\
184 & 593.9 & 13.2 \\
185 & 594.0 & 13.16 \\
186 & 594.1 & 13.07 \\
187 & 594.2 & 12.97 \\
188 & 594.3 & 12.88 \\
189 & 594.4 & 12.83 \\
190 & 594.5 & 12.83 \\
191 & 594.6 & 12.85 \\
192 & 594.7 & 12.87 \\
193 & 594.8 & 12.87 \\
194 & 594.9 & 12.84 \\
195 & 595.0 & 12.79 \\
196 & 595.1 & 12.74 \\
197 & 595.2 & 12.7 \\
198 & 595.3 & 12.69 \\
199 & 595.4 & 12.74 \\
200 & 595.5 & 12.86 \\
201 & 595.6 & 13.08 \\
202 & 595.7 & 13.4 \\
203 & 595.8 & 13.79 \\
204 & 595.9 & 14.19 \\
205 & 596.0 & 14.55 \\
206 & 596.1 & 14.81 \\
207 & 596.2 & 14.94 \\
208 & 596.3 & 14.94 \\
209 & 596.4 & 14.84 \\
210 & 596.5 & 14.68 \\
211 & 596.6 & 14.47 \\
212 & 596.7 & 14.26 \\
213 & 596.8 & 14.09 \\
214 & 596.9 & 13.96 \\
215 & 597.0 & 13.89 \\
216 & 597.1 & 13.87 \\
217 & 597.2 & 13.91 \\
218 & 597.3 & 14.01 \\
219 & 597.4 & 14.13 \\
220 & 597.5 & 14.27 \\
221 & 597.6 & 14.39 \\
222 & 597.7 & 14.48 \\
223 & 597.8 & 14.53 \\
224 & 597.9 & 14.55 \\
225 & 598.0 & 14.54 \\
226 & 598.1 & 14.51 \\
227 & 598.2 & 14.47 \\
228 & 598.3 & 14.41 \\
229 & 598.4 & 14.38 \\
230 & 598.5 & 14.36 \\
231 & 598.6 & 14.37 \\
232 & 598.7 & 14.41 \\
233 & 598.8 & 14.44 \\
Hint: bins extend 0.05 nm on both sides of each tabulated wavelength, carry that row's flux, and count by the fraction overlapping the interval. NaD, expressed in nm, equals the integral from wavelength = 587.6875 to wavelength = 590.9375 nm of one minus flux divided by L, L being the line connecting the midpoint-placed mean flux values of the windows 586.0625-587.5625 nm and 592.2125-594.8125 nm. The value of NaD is 0.24 nm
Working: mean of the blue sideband 14.1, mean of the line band 12.8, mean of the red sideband 13.4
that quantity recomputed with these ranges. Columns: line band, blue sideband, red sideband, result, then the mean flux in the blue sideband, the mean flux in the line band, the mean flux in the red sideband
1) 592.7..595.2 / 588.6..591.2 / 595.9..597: 0.12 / 12.8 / 13.2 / 14.5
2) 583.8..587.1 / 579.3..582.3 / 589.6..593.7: 0.07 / 15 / 14.2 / 13.7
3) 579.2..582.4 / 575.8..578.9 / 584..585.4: -0.22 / 13.9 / 15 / 14.3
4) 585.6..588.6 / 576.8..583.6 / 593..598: 0.06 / 14.6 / 13.9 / 13.6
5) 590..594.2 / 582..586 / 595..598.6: 0.12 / 14.6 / 13.8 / 14.1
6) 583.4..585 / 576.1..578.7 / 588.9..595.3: -0.13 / 13.8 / 14.7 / 13.3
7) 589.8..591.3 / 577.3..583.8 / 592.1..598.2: 0.03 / 14.7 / 13.7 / 13.7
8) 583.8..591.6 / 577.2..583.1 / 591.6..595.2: 0.15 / 14.6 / 13.7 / 13.4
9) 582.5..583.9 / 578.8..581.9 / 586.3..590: -0.07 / 14.9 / 15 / 13.1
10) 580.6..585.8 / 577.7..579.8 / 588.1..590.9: -0.35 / 14.4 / 14.6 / 12.7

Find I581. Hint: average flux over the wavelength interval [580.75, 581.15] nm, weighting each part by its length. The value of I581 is 14.4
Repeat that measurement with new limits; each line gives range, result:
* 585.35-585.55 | 13.5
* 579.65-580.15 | 15.7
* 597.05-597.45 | 14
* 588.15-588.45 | 13.4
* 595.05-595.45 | 12.7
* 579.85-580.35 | 15.4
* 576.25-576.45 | 14.3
